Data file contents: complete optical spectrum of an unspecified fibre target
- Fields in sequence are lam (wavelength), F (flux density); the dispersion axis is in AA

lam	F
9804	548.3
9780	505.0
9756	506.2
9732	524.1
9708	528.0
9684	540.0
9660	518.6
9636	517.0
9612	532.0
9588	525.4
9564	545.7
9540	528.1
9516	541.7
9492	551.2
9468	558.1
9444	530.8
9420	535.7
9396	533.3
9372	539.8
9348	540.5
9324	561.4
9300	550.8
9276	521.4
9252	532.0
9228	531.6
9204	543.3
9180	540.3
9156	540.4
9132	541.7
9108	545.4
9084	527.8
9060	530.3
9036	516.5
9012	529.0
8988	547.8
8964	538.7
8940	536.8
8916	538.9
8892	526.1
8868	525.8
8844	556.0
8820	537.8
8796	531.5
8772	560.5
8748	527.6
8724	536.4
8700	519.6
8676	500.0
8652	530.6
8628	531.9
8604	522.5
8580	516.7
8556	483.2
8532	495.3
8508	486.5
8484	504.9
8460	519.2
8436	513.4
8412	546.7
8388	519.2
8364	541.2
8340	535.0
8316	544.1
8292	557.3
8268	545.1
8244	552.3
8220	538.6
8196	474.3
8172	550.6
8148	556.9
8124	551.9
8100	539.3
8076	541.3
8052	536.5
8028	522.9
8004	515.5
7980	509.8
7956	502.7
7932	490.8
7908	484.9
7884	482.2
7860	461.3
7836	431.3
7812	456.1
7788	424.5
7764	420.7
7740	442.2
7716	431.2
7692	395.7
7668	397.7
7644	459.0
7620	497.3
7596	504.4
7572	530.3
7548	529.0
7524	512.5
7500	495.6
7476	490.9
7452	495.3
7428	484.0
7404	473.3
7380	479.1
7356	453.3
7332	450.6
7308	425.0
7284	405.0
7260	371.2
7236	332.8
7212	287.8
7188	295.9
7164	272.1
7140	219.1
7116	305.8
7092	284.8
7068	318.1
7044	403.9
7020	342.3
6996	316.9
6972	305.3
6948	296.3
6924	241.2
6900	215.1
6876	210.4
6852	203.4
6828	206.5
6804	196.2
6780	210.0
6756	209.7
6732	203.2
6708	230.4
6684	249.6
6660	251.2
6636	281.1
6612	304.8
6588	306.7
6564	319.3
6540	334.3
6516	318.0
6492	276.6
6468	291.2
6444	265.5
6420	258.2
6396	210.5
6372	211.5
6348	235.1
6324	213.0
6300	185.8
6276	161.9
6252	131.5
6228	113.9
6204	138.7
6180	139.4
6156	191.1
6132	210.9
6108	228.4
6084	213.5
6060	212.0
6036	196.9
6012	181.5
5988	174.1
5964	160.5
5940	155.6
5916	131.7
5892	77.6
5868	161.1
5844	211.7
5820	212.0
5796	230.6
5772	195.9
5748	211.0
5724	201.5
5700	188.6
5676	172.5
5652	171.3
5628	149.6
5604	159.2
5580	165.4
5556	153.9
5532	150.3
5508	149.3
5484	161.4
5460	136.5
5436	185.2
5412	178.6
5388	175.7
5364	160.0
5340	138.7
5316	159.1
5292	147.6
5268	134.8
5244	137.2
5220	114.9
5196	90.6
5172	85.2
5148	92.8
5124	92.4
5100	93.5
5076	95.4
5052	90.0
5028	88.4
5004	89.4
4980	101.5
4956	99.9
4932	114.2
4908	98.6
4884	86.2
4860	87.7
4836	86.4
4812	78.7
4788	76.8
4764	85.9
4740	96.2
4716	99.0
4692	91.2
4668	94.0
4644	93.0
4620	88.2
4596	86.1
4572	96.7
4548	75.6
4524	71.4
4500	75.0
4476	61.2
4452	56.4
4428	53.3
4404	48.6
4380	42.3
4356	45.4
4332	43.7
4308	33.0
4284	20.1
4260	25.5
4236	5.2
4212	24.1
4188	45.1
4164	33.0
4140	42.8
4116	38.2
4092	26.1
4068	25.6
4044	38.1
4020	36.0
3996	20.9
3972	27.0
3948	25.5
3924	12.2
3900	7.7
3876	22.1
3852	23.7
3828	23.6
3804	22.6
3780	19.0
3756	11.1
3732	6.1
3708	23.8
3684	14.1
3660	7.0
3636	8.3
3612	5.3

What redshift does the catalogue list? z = 0.00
